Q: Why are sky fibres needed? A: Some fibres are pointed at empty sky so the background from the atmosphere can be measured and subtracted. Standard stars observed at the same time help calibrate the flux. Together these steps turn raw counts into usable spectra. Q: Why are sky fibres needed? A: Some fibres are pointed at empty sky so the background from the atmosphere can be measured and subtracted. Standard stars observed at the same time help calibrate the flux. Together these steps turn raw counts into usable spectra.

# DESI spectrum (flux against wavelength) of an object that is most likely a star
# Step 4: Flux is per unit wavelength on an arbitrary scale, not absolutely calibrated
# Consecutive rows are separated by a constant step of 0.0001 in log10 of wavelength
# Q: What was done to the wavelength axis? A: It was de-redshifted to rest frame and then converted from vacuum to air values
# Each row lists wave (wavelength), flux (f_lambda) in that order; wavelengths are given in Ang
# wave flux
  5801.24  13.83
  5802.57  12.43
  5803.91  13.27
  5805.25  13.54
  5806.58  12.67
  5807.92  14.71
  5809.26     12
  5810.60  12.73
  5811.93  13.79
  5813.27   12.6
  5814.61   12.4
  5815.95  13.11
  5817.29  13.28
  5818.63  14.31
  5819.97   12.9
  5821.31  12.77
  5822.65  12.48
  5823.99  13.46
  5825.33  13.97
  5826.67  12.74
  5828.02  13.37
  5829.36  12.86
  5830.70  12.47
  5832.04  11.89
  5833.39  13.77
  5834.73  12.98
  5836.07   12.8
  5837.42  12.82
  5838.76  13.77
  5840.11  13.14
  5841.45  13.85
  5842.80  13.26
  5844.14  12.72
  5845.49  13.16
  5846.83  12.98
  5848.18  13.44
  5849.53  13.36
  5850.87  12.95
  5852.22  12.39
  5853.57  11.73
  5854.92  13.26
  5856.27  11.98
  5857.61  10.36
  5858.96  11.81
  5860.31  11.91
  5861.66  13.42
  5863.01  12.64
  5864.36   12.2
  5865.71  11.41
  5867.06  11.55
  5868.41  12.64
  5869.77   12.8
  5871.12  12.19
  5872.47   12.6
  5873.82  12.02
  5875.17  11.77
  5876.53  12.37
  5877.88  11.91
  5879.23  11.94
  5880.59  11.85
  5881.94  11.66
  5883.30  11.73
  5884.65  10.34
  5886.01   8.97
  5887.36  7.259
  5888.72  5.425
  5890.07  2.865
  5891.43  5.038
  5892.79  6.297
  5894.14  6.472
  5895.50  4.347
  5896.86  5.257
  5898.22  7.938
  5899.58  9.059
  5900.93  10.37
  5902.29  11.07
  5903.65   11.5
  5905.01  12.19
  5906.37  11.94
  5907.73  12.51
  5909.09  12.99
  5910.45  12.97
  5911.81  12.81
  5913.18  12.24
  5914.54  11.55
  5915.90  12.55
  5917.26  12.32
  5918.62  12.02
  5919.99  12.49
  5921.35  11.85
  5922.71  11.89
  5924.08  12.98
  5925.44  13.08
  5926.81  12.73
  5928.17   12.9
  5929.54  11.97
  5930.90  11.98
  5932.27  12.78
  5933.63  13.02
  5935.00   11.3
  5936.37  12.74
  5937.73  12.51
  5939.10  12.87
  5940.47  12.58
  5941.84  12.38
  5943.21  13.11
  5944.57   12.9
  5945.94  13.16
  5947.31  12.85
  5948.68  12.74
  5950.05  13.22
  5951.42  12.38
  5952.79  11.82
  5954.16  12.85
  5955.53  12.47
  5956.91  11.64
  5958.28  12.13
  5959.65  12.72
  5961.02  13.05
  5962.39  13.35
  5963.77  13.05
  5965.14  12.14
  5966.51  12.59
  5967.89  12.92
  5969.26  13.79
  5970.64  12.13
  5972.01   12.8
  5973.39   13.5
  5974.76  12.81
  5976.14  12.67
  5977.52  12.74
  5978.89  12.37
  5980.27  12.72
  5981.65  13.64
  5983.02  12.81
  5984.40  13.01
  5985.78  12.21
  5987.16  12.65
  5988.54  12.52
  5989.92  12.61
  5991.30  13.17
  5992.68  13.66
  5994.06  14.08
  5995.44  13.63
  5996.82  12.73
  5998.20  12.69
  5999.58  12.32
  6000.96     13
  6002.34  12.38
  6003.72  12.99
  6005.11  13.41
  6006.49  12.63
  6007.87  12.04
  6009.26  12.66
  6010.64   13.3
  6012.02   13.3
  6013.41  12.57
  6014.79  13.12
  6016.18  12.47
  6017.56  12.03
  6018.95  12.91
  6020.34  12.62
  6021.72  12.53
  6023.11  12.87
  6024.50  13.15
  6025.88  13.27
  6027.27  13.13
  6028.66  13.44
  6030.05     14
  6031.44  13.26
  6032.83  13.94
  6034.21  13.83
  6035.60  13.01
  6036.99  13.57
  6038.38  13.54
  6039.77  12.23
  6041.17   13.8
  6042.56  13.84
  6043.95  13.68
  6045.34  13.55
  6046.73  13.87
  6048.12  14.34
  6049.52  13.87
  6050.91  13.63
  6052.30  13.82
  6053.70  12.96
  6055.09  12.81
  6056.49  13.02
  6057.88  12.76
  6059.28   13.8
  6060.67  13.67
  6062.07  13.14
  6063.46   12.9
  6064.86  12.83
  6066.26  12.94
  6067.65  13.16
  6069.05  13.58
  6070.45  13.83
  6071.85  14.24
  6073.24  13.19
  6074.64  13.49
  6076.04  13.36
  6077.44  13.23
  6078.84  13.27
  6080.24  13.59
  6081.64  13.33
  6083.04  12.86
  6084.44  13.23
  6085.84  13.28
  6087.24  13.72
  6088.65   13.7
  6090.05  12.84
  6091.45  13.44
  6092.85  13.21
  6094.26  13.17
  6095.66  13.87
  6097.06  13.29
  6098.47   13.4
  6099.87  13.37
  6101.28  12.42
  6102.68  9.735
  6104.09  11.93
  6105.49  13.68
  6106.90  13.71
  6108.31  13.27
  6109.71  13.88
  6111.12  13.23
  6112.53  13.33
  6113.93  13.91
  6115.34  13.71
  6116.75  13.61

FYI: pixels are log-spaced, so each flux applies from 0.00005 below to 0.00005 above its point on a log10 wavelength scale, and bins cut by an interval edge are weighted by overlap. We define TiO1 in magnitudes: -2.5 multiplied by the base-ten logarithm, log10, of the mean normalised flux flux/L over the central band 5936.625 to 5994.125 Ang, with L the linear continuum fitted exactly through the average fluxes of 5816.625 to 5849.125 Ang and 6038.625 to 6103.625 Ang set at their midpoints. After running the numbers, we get 0.04 mag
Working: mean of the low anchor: 13.1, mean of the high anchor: 13.3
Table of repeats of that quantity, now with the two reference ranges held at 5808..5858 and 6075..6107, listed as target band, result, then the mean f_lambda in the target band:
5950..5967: 0.04 mag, 12.5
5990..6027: 0.01 mag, 12.9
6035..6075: -0.03 mag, 13.4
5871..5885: 0.10 mag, 11.9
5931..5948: 0.03 mag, 12.7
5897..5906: 0.27 mag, 10.1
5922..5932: 0.04 mag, 12.5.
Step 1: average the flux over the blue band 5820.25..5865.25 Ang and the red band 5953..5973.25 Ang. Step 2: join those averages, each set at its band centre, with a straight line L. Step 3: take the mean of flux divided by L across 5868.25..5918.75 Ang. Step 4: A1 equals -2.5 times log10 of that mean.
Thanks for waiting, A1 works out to 0.23 mag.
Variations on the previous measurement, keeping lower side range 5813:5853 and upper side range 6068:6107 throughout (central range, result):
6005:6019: 0.04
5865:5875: 0.08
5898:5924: 0.11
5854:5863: 0.08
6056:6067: 0.00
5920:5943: 0.05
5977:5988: 0.03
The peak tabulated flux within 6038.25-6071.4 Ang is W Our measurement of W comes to 14.34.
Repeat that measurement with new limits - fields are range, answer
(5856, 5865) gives 13.42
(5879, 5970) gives 13.79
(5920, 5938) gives 13.08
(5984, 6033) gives 14.08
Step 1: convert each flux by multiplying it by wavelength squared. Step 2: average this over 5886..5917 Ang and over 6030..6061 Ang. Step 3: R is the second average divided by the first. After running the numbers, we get 1.52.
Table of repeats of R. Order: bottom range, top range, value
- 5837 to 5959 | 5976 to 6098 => 1.19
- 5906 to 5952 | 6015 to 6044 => 1.09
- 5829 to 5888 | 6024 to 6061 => 1.17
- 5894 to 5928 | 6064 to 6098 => 1.26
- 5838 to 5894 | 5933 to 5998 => 1.16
